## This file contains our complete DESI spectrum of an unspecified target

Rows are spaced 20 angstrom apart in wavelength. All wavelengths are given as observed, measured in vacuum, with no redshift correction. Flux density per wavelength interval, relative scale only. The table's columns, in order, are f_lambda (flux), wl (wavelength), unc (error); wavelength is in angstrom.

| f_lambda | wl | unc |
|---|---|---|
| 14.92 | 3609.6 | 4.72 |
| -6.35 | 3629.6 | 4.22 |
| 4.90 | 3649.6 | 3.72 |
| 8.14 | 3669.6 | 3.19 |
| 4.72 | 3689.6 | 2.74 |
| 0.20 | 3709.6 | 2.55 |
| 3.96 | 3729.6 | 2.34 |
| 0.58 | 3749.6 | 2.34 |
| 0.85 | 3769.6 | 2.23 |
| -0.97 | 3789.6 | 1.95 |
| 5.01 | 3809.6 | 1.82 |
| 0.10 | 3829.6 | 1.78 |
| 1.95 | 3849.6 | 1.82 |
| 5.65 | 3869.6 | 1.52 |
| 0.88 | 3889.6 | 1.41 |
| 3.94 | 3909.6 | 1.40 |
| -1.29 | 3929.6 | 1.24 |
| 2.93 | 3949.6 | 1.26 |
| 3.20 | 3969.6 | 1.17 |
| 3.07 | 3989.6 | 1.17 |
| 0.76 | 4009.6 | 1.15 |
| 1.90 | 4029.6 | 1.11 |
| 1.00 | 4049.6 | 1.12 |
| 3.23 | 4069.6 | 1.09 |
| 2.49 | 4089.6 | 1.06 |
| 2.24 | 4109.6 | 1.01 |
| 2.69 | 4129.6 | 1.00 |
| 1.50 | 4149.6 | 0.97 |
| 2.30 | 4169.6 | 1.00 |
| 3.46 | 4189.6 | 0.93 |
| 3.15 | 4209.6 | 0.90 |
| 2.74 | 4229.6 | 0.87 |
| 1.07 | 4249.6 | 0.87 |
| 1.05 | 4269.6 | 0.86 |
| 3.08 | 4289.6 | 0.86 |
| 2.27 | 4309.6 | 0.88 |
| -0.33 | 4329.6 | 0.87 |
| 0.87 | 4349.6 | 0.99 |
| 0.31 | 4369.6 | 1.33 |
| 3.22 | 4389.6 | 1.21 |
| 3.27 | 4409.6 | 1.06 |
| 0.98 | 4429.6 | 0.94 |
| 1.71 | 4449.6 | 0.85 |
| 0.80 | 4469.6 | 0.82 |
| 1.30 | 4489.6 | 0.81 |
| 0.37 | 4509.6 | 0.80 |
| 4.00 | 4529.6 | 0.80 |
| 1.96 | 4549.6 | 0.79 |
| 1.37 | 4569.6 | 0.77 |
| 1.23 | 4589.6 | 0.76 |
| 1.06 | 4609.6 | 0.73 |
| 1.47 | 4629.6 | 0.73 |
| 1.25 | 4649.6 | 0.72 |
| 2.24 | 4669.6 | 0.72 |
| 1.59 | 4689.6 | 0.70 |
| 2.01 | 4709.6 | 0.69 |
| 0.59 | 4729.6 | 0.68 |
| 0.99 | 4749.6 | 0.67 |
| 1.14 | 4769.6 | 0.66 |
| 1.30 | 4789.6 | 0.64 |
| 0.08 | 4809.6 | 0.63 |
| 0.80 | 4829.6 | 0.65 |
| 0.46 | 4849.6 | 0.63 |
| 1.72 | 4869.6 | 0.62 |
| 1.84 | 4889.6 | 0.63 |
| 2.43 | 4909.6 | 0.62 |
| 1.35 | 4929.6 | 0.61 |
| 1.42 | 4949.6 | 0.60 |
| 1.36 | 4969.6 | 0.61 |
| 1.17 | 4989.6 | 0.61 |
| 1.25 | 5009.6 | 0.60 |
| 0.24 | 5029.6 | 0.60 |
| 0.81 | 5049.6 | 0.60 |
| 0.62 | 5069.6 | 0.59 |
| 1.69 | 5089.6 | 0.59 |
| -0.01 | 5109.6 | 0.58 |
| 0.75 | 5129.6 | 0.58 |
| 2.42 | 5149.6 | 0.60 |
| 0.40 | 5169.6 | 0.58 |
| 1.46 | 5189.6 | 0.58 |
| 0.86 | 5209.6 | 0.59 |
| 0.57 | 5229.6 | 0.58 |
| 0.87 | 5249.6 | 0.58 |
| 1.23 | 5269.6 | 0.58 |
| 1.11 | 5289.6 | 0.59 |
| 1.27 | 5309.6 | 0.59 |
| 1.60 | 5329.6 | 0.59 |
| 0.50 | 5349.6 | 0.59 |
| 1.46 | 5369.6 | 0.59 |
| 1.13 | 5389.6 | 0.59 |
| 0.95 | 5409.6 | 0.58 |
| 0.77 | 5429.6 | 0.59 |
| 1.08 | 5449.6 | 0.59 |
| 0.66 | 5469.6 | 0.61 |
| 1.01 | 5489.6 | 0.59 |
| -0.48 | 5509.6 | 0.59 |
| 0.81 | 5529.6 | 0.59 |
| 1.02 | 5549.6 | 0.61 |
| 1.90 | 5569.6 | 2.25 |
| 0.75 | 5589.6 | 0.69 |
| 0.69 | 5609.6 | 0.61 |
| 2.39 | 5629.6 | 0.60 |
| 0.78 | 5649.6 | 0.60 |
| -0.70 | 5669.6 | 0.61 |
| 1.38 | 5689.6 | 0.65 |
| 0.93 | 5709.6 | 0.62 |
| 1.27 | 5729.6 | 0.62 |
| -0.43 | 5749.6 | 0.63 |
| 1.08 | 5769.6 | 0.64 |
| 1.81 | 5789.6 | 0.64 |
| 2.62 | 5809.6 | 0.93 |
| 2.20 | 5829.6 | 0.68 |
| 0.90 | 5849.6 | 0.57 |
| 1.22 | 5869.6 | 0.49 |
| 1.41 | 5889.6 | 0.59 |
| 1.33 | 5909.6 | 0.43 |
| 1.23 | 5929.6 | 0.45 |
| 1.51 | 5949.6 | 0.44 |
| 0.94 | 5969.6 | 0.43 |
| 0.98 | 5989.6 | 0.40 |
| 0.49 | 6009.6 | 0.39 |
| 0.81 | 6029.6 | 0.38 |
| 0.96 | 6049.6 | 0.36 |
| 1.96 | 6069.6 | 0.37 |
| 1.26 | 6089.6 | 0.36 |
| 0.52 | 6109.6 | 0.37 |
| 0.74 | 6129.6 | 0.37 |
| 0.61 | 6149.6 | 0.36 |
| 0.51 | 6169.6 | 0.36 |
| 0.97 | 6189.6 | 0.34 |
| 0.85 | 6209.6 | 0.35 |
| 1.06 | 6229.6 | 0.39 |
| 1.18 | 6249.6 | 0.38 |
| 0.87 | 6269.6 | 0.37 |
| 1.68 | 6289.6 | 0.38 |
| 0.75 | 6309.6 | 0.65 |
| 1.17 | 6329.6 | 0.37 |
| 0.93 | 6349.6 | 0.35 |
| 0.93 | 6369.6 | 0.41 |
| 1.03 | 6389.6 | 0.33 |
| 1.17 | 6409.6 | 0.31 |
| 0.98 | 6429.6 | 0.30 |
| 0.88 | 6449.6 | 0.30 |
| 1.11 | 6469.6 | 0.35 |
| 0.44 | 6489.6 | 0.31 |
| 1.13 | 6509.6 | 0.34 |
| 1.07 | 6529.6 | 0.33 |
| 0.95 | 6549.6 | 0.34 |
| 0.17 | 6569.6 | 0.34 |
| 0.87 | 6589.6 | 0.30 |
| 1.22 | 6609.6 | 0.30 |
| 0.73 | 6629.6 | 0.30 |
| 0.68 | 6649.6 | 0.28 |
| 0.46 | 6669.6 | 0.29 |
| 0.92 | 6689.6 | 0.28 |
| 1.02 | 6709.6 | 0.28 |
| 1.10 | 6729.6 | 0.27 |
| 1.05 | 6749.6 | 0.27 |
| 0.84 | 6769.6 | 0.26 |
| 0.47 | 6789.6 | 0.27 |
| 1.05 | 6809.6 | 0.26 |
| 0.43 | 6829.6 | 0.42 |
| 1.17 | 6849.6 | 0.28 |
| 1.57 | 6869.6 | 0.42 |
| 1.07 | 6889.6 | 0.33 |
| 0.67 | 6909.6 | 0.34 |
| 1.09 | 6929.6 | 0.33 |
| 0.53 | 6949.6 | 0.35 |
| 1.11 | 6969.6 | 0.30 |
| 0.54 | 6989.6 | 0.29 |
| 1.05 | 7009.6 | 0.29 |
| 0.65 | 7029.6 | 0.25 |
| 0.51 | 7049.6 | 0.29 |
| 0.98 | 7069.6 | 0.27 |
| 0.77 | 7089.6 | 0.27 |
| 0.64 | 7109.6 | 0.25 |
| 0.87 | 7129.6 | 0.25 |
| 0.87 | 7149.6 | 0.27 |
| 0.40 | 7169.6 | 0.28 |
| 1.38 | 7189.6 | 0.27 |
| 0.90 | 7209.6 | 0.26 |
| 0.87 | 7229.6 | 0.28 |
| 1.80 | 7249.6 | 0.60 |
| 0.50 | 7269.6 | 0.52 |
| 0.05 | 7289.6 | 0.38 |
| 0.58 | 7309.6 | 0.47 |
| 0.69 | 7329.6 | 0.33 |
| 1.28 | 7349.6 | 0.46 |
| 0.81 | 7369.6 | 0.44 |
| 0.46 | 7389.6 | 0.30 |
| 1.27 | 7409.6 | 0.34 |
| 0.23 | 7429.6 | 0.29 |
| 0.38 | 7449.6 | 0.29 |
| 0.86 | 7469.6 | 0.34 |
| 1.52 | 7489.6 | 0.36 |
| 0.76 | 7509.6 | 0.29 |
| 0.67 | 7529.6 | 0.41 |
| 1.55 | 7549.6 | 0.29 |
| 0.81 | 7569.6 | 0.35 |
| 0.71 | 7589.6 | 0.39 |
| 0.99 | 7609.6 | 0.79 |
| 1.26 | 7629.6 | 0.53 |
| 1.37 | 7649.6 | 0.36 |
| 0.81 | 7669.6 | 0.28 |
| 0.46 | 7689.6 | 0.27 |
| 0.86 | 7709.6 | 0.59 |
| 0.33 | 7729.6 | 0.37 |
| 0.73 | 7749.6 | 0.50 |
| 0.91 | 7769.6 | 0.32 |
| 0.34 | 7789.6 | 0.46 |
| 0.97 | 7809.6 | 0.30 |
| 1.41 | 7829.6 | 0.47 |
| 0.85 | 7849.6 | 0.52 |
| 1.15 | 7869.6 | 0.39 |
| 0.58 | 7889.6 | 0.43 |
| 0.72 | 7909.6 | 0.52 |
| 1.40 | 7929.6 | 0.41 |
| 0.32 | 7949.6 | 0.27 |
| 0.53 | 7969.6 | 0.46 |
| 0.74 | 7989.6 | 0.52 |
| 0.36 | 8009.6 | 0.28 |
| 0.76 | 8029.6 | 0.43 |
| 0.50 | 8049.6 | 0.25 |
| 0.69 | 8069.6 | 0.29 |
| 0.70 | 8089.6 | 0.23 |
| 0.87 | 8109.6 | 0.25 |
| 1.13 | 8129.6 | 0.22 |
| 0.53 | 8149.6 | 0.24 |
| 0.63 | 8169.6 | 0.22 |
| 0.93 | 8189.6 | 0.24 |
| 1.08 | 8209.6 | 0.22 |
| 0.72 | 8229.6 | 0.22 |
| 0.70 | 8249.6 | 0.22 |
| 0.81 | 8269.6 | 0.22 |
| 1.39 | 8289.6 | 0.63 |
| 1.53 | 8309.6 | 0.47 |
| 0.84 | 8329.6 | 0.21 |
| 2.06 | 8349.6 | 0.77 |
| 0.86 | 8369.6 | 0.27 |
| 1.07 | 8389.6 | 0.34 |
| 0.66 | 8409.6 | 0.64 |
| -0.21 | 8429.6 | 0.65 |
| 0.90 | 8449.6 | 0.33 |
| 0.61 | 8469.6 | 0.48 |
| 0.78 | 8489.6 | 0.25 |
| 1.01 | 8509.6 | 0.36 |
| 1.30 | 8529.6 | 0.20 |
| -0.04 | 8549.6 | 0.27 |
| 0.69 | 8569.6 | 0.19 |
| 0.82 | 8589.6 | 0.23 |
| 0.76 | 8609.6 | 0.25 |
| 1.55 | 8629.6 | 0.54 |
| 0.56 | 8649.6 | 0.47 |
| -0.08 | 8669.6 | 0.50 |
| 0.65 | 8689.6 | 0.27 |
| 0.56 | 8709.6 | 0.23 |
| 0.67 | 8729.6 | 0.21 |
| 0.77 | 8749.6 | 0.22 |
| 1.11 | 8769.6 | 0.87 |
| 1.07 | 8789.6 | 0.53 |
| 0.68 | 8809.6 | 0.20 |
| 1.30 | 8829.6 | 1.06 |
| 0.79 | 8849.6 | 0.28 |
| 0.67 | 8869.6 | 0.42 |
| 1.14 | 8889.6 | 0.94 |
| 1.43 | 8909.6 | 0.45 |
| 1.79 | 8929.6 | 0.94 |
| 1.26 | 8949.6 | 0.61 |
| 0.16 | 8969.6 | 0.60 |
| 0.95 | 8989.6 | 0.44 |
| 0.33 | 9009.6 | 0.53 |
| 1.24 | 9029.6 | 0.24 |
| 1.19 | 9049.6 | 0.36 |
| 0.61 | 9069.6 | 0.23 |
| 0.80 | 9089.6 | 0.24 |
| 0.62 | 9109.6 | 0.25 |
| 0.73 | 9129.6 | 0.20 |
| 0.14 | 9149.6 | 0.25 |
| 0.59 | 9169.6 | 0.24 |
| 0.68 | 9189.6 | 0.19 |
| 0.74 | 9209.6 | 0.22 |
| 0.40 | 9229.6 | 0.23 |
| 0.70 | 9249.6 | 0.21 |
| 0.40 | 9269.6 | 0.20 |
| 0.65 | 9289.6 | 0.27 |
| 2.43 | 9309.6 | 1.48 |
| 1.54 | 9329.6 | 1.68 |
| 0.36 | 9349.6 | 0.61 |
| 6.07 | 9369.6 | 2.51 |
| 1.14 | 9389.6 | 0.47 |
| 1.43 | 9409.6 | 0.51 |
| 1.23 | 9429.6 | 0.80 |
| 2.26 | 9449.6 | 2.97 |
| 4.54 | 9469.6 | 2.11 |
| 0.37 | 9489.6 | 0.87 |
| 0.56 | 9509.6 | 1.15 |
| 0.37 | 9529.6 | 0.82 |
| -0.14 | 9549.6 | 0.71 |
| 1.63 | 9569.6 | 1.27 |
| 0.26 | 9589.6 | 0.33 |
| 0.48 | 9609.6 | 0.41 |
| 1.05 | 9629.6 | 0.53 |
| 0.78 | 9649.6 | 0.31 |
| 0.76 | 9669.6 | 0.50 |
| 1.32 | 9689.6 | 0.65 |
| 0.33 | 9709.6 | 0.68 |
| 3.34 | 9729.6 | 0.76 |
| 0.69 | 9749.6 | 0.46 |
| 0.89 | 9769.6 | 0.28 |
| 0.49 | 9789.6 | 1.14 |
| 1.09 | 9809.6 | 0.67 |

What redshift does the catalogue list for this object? 1.61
